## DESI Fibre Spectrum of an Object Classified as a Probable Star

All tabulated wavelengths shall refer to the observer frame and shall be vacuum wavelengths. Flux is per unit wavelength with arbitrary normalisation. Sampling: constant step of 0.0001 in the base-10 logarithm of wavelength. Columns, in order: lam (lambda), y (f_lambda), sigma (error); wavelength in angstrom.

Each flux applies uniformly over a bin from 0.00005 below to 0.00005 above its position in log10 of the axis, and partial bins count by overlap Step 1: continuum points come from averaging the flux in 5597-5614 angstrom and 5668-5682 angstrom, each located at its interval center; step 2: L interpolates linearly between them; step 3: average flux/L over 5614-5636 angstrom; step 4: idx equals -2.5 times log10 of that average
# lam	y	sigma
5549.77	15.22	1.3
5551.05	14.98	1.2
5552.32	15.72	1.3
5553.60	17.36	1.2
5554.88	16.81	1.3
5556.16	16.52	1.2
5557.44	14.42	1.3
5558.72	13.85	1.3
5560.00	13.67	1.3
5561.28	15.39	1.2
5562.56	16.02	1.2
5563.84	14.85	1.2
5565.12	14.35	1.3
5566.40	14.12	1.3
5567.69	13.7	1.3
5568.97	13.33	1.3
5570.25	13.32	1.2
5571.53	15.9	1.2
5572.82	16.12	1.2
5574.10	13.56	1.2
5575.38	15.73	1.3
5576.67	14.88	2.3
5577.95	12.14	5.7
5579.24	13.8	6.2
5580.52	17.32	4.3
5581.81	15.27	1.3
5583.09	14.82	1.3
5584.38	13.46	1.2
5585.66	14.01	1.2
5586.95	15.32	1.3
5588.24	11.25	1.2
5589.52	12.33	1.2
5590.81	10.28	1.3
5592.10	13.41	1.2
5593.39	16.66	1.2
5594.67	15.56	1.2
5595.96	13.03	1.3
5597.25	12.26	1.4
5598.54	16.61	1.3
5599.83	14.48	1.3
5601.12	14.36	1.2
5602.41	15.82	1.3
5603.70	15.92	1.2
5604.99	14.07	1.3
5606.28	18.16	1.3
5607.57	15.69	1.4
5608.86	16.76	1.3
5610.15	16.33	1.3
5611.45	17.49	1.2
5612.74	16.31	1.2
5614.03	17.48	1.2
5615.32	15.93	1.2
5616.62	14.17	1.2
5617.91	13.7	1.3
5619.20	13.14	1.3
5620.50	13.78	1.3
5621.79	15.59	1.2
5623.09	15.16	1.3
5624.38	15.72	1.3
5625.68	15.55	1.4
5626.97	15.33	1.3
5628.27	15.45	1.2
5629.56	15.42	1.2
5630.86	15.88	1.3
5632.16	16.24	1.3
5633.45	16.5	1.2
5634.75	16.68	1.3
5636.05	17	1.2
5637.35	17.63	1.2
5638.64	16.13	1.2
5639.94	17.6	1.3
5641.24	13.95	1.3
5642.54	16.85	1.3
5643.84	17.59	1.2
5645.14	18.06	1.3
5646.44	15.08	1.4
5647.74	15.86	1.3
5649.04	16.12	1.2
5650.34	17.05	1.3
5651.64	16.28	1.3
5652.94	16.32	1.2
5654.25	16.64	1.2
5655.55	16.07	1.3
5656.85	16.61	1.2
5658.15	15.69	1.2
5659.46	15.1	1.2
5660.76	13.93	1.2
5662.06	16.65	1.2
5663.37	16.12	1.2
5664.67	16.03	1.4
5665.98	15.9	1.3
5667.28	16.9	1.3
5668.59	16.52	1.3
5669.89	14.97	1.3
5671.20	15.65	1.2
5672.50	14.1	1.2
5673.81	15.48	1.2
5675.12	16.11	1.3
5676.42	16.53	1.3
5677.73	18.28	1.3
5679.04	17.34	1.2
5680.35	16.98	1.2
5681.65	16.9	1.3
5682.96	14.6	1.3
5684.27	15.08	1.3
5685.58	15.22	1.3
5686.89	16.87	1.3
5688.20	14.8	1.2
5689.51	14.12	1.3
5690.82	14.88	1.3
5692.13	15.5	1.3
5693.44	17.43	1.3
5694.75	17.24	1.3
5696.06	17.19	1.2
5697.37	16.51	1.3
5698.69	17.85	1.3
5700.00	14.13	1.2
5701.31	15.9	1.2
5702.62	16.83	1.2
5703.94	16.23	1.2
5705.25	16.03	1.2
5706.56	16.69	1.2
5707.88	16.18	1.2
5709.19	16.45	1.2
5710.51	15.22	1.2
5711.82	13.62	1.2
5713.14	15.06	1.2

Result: 0.04 mag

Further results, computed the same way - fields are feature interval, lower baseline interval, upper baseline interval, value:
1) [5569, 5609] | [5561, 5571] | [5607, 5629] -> 0.024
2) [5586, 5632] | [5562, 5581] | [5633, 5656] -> 0.042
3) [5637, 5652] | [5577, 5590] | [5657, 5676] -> -0.086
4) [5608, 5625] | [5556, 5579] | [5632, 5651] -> 0.024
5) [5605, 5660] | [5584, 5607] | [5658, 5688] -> -0.067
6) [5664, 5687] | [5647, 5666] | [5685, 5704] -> -0.002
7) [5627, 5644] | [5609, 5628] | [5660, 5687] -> -0.047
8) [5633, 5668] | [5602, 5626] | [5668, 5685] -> -0.030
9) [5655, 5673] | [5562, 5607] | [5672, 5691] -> -0.010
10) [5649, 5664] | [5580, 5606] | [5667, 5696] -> -0.035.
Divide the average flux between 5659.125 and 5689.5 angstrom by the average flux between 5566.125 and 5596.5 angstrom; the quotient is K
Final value 1.12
